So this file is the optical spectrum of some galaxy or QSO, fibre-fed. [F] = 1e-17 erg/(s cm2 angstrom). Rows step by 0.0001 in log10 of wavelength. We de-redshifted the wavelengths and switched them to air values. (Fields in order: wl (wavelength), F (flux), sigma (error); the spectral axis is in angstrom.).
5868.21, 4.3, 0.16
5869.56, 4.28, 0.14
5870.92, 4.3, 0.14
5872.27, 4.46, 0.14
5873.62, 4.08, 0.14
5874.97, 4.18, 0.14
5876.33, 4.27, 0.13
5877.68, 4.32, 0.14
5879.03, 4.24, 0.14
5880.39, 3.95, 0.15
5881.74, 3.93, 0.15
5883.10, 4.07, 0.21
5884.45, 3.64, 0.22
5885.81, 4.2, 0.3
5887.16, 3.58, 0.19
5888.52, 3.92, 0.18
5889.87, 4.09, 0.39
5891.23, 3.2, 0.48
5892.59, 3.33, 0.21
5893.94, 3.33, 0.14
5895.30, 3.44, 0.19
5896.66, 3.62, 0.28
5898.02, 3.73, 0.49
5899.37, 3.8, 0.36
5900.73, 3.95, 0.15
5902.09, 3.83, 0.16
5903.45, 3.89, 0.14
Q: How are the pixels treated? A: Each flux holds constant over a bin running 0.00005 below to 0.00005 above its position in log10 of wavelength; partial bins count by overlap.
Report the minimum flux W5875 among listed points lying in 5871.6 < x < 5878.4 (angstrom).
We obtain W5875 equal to 4.08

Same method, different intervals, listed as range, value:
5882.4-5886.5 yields 3.64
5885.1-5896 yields 3.2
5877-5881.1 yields 3.95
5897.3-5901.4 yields 3.73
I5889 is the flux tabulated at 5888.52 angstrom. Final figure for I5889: 3.92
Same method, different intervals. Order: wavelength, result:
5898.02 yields 3.73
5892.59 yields 3.33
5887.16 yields 3.58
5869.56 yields 4.28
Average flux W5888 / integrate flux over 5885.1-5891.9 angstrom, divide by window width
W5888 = 3.8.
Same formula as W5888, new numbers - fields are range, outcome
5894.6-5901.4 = 3.71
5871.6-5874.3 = 4.28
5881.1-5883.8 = 4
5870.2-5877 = 4.25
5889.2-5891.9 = 3.64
